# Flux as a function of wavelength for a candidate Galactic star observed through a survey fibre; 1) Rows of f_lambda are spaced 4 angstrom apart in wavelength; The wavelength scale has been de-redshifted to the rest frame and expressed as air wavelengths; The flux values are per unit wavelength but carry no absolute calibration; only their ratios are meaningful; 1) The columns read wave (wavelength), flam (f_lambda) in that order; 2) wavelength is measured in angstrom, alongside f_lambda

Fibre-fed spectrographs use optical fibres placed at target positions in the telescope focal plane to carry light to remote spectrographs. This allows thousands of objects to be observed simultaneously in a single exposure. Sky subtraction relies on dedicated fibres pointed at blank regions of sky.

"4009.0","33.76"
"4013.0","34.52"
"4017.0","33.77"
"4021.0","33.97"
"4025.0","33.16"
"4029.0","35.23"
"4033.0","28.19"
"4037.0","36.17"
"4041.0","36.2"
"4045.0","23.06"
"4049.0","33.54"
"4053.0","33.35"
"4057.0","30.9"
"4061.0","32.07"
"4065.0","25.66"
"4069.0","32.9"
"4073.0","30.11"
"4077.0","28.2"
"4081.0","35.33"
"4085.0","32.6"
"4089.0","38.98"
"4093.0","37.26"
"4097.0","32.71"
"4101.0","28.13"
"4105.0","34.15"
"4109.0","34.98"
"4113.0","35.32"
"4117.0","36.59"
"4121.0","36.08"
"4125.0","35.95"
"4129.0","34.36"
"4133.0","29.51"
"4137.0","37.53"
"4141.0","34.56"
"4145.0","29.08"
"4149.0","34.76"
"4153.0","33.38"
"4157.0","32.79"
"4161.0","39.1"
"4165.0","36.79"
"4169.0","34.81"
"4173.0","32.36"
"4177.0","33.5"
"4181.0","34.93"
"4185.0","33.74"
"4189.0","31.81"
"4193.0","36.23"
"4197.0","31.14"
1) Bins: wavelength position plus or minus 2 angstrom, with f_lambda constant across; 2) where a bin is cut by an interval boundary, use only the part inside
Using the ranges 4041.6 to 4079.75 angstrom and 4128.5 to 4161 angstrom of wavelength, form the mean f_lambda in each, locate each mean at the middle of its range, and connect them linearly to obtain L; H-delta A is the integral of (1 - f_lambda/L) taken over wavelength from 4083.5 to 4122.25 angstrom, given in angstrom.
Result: -3.3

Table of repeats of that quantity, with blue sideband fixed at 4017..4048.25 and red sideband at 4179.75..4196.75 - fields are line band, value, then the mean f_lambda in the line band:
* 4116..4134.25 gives -0.7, 34.6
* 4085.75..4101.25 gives -0.9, 34.8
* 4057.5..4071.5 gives 1.0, 30.3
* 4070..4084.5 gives 0.6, 31.5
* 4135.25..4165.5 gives -1.0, 34.6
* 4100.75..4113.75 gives -0.2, 33.6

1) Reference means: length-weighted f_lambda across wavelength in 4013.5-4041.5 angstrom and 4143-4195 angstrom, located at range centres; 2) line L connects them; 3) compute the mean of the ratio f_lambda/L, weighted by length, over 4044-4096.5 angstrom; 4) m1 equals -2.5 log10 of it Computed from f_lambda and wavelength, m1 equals 0.06 mag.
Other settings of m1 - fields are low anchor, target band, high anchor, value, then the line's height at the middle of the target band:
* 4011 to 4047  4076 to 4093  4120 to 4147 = -0.04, 33.3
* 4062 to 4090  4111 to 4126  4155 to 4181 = -0.09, 33.2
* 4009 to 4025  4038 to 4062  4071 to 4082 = 0.02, 32.2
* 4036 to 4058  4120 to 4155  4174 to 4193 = -0.02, 33.2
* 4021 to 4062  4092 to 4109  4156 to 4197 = 0.01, 33.2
